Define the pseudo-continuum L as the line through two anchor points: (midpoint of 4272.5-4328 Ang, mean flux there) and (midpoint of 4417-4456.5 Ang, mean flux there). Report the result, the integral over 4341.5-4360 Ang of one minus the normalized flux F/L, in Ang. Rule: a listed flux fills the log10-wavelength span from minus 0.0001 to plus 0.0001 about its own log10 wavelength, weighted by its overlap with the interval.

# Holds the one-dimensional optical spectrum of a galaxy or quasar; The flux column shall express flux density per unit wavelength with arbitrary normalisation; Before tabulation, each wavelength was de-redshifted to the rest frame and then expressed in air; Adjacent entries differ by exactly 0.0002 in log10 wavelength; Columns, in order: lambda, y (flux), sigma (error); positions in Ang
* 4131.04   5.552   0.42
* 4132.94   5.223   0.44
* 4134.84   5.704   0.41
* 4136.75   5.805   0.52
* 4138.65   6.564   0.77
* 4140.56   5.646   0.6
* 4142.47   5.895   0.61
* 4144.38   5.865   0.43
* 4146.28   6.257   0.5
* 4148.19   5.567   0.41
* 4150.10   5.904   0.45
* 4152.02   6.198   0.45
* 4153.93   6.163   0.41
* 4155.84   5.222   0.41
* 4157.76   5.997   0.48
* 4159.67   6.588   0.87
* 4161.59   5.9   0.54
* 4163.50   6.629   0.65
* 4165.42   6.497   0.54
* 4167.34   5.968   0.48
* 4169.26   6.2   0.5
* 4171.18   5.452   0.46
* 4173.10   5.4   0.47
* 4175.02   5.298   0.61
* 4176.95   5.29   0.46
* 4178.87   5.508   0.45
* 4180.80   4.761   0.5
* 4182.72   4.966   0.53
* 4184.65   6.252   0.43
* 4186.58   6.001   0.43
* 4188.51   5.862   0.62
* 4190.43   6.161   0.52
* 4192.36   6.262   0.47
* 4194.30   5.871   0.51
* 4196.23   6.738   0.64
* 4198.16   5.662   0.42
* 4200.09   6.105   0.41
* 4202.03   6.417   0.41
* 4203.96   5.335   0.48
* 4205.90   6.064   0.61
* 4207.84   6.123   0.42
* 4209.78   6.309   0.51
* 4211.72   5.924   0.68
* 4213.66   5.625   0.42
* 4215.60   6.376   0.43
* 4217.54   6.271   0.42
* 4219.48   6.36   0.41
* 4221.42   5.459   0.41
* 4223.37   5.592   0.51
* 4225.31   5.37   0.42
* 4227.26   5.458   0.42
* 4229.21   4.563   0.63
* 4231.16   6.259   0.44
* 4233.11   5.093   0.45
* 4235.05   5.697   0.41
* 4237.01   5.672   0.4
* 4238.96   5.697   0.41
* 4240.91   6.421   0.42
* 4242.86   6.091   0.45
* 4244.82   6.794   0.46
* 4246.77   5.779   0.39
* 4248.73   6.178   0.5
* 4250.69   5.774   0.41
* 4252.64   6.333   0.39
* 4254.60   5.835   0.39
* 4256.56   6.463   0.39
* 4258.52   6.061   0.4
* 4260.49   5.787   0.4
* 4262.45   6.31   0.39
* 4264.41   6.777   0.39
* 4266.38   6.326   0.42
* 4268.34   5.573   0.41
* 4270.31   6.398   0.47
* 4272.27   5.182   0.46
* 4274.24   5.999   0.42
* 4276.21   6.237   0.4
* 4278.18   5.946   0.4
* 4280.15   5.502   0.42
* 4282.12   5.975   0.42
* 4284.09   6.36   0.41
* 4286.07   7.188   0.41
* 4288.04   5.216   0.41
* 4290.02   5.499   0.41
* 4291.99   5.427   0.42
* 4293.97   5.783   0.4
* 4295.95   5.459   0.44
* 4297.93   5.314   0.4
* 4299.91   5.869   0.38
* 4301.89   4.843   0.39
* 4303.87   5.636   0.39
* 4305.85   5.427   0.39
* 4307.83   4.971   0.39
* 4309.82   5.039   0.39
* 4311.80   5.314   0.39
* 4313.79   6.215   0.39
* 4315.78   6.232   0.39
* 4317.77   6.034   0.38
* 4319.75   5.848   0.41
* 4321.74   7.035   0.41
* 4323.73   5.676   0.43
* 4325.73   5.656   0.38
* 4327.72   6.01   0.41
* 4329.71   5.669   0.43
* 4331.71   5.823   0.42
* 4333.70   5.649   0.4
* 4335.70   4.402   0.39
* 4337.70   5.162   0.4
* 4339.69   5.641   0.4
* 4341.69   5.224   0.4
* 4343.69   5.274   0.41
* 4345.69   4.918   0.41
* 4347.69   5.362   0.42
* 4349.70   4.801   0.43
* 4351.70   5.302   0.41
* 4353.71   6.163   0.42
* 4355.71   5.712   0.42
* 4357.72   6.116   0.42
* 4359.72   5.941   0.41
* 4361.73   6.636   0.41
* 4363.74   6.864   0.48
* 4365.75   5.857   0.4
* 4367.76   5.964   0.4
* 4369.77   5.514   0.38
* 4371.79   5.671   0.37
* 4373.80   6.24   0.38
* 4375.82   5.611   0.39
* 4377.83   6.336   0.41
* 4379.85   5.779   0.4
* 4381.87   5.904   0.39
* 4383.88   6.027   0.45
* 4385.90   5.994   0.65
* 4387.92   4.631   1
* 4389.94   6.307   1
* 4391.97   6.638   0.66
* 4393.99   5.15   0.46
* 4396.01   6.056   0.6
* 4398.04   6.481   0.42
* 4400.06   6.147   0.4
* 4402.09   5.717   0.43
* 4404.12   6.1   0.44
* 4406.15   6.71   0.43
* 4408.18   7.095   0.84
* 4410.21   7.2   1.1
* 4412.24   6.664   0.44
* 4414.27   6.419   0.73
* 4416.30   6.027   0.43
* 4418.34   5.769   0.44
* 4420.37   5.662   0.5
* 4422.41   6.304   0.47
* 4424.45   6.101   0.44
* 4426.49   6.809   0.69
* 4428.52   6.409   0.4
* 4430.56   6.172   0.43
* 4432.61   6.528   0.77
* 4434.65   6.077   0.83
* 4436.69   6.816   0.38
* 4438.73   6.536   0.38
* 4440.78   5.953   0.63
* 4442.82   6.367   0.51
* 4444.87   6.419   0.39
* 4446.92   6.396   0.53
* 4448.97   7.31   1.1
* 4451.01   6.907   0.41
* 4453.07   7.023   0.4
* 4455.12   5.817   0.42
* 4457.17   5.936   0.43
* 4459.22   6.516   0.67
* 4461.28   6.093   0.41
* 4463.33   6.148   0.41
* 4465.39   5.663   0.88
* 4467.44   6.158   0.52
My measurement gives 1.60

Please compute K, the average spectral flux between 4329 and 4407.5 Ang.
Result 5.79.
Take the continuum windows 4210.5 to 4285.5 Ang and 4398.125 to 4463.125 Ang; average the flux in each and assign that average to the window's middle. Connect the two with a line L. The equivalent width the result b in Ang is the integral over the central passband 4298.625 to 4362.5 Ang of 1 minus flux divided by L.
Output 5.6 Ang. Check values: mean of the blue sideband 5.94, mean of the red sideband 6.39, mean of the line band 5.61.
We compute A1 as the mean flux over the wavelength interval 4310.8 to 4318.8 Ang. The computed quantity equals 5.95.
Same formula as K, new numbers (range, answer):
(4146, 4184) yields 5.78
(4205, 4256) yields 5.89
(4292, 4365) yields 5.64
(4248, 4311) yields 5.83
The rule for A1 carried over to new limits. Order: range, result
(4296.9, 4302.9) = 5.34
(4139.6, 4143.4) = 5.76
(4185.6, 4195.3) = 6.03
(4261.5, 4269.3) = 6.25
